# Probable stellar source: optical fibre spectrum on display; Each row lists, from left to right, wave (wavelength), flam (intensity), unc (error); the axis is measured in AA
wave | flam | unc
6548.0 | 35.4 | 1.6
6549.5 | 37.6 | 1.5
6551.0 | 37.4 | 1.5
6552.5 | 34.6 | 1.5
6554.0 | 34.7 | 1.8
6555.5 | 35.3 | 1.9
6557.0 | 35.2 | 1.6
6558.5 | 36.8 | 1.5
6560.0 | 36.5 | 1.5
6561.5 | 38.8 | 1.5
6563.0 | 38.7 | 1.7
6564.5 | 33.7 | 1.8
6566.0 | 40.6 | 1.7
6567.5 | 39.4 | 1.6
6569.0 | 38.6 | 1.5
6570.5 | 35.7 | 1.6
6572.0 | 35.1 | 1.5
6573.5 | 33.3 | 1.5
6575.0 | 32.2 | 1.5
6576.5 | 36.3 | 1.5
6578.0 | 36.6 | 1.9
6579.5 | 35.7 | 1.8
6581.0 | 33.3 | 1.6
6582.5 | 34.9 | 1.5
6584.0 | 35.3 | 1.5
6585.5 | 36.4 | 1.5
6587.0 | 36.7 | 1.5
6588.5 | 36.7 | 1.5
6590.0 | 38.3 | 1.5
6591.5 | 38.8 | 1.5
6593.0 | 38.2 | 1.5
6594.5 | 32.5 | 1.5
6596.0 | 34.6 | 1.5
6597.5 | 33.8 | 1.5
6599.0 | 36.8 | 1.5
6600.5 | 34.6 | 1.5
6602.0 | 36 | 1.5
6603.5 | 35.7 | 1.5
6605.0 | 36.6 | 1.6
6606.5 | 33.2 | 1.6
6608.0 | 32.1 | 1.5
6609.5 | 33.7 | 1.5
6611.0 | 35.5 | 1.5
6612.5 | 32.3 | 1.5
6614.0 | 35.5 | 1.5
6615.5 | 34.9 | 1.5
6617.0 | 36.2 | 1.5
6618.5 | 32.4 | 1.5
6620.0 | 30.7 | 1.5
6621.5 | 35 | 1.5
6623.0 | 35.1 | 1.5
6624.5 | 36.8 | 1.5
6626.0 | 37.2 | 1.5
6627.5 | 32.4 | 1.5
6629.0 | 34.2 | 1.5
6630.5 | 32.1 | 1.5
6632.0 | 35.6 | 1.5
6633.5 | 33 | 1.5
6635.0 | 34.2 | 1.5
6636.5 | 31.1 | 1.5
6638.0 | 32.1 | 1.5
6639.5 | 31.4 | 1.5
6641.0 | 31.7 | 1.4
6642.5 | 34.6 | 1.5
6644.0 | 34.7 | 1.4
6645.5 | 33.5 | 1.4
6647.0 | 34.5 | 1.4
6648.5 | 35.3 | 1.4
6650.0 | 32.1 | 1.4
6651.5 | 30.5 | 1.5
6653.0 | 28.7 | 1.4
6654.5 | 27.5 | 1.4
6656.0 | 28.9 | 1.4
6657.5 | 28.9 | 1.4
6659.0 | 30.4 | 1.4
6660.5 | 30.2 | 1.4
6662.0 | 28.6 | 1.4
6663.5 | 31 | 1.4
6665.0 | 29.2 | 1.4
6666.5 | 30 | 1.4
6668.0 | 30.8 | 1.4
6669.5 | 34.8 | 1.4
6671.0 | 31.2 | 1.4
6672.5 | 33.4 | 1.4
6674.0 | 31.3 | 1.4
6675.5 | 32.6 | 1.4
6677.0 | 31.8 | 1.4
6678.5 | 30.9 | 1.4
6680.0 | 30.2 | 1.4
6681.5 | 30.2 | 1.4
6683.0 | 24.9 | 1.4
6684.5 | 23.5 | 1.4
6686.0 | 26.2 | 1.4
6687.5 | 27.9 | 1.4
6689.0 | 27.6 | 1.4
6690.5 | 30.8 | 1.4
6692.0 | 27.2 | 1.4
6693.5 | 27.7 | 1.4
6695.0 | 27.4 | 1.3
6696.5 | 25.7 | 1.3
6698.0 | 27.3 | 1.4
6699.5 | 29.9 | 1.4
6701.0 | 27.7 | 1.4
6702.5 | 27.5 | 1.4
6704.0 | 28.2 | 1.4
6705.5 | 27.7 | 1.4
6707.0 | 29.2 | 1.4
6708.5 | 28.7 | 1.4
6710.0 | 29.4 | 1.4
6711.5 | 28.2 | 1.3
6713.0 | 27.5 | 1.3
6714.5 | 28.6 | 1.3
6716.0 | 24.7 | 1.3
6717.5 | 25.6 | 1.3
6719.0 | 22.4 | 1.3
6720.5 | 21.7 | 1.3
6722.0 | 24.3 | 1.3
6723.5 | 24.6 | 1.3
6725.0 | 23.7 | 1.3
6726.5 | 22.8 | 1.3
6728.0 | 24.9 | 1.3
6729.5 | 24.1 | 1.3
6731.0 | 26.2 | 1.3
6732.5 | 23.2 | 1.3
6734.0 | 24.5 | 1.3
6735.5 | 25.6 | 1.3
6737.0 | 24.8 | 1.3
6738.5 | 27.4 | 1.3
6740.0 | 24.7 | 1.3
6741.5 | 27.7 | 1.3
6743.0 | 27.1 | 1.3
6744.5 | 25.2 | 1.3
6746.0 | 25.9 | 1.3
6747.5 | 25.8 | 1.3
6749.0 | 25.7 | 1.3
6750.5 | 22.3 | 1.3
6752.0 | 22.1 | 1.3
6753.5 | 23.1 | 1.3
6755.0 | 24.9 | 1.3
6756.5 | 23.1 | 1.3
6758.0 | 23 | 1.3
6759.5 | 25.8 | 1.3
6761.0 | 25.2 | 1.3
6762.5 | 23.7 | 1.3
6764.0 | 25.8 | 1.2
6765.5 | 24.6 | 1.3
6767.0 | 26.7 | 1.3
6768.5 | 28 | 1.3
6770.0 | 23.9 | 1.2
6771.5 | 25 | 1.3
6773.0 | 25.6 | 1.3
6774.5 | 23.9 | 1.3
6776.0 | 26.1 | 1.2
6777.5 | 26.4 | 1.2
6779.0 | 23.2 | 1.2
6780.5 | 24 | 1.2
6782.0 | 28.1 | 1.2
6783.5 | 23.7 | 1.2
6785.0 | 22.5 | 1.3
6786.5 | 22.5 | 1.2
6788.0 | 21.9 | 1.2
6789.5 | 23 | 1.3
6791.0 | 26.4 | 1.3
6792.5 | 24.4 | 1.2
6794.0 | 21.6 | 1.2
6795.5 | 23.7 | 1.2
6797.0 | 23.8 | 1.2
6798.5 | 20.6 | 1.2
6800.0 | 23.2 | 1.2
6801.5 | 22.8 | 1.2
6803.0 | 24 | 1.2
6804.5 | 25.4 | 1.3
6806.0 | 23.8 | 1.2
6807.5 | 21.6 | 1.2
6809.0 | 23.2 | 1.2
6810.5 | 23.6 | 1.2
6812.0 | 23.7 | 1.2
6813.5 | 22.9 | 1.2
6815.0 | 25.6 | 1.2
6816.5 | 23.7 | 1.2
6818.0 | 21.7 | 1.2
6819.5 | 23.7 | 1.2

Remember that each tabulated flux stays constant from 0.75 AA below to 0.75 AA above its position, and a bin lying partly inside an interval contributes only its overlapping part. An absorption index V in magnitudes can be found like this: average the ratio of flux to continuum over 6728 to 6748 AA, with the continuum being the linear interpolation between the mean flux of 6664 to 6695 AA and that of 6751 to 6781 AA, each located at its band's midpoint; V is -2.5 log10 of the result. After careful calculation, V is 0.03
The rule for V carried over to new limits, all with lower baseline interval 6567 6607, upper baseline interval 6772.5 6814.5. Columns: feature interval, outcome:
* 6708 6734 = 0.11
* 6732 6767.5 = 0.06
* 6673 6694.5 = 0.05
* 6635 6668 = 0.03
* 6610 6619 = -0.01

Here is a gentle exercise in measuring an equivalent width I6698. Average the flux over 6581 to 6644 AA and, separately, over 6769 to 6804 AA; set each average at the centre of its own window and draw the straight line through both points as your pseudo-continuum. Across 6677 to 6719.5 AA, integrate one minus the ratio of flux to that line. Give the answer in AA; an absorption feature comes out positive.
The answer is 2.4 AA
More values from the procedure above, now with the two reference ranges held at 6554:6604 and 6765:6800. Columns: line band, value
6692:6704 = 0.65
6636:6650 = -0.36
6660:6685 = 0.27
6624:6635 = -0.41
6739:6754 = 0.78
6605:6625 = -0.11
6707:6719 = 0.43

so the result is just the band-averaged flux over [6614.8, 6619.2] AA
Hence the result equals 34.5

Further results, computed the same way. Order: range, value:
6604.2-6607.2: 34.9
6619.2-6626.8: 34.9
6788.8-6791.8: 24.7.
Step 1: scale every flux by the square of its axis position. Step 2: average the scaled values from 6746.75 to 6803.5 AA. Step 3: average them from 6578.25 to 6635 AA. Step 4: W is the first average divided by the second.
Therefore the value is 0.7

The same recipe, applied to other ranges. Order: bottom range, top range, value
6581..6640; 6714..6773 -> 0.75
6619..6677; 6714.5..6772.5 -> 0.79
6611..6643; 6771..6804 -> 0.74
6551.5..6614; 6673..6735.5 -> 0.79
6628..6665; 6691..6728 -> 0.85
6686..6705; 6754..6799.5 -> 0.90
